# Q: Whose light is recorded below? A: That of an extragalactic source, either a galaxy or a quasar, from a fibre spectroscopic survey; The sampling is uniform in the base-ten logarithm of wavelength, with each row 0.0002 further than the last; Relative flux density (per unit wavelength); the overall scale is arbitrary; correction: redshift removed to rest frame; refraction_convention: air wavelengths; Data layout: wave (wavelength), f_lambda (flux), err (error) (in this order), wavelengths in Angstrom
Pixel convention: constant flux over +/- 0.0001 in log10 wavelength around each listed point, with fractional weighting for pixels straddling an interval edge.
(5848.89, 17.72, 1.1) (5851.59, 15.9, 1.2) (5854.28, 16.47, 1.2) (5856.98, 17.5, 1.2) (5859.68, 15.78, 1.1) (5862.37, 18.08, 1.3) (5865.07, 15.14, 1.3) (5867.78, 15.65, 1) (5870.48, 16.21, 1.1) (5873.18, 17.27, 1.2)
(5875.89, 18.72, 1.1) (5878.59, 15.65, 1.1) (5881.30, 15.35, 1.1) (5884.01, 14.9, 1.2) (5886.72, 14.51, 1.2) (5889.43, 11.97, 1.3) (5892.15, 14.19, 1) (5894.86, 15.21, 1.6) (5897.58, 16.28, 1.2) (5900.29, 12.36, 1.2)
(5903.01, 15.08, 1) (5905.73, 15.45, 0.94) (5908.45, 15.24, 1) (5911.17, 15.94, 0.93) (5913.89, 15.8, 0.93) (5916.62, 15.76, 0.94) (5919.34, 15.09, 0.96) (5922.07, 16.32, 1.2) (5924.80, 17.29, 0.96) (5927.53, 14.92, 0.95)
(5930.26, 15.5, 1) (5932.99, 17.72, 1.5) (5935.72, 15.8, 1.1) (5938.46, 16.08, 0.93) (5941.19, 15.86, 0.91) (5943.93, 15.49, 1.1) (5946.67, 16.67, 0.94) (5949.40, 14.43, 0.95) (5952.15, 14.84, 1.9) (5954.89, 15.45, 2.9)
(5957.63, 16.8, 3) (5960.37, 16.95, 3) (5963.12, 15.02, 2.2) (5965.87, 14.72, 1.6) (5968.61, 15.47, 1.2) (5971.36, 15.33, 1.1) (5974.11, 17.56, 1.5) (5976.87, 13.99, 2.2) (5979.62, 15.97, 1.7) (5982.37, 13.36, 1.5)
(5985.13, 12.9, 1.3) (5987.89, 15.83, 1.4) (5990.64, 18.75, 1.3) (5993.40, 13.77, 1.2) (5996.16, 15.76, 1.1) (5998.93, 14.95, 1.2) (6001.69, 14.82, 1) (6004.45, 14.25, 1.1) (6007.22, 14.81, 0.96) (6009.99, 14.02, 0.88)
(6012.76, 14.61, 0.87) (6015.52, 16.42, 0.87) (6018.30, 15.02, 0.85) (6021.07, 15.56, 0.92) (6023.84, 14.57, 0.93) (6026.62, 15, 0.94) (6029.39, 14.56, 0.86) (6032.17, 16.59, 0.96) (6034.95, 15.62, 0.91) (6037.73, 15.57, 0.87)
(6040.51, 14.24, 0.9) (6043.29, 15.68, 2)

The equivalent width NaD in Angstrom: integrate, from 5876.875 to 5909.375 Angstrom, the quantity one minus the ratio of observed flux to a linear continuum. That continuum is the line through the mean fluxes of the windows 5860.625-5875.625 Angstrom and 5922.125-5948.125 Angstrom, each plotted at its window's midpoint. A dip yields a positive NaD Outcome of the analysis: 3.4 Angstrom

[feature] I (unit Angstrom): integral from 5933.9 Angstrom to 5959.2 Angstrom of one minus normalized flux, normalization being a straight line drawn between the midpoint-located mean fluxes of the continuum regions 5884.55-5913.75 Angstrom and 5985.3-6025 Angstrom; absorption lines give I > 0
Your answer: -1.5 Angstrom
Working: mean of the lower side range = 14.7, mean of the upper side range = 15.2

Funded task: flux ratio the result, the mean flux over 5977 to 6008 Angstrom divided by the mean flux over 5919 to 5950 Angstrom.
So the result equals 0.94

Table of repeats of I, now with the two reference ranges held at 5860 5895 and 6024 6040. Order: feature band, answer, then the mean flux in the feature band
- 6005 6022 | 0.4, 15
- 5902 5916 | 0.0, 15.5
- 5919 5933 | -0.5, 16.1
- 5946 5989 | 0.4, 15.3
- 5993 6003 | 0.3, 14.9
